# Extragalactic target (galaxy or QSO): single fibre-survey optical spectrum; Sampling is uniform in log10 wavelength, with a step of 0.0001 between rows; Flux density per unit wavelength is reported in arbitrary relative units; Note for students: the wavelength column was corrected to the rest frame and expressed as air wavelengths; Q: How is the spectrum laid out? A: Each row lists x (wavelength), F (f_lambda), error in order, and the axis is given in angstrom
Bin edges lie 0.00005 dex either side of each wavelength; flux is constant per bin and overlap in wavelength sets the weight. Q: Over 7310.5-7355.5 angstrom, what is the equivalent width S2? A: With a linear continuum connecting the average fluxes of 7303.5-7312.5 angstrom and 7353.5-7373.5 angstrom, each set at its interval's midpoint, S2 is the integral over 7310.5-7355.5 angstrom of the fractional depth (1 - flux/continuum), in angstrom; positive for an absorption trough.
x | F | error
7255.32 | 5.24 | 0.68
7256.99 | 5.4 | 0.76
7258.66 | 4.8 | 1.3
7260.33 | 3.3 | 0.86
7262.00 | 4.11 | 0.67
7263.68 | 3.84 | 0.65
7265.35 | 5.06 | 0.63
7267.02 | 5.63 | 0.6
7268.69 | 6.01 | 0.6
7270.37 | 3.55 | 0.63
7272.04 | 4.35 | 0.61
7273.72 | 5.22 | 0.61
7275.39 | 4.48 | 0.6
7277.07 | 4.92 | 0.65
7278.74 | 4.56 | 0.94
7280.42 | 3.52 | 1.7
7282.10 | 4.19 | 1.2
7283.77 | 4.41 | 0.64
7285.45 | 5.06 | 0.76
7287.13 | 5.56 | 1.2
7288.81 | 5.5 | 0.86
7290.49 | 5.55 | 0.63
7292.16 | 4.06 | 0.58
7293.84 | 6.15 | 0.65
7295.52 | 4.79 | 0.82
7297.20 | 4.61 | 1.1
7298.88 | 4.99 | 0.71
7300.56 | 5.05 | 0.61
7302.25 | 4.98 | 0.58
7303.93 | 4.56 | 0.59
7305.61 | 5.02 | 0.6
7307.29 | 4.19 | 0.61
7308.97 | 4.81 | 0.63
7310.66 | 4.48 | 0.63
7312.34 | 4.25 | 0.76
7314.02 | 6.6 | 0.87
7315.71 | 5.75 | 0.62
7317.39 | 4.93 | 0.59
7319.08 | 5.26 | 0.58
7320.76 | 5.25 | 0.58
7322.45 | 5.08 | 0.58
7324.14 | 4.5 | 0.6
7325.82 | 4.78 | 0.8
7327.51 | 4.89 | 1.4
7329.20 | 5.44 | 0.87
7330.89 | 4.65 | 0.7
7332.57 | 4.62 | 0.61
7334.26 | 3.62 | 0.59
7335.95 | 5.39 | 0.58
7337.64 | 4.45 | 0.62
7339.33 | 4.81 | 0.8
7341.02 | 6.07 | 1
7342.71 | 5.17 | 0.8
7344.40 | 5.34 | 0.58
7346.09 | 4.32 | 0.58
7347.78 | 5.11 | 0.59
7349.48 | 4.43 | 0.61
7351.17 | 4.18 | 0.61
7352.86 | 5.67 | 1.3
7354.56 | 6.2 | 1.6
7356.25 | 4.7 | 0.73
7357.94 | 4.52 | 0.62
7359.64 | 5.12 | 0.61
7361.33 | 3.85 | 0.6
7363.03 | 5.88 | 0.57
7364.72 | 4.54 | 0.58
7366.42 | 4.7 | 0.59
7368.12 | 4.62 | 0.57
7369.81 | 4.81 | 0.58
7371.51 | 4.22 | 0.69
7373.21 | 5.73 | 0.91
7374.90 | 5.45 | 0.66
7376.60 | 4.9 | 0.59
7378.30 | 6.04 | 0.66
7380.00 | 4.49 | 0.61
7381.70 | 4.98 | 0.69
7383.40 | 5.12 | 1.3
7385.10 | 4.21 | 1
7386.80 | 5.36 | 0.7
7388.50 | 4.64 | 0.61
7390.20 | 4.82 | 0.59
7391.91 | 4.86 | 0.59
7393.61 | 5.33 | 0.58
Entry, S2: -2.86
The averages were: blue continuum 4.58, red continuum 4.89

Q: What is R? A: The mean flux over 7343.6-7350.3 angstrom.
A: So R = 4.79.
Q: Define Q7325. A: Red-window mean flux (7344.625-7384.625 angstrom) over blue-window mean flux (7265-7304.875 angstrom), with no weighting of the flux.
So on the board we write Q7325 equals 1.02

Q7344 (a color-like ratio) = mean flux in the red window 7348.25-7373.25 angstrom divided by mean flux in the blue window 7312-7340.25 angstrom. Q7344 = 0.98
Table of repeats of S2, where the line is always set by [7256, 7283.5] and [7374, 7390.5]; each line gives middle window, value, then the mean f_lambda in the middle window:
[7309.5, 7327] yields -1.19 angstrom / 5.08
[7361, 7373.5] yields 0.41 angstrom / 4.79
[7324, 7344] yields -0.29 angstrom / 4.89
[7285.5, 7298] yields -1.40 angstrom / 5.17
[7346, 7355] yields -0.19 angstrom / 4.98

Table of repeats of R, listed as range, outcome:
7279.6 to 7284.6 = 4.04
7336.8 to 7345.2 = 5.17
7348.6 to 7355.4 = 5.11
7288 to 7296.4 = 5.21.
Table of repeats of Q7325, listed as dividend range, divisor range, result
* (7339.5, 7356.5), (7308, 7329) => 1.01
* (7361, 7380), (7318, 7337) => 1.03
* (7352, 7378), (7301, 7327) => 1.01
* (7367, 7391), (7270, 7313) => 1.05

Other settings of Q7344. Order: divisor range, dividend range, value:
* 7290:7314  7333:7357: 1.02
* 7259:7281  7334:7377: 1.09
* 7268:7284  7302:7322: 1.11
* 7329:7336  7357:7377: 1.05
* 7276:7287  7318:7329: 1.10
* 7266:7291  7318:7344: 1.02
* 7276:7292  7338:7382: 1.05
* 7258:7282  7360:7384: 1.10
